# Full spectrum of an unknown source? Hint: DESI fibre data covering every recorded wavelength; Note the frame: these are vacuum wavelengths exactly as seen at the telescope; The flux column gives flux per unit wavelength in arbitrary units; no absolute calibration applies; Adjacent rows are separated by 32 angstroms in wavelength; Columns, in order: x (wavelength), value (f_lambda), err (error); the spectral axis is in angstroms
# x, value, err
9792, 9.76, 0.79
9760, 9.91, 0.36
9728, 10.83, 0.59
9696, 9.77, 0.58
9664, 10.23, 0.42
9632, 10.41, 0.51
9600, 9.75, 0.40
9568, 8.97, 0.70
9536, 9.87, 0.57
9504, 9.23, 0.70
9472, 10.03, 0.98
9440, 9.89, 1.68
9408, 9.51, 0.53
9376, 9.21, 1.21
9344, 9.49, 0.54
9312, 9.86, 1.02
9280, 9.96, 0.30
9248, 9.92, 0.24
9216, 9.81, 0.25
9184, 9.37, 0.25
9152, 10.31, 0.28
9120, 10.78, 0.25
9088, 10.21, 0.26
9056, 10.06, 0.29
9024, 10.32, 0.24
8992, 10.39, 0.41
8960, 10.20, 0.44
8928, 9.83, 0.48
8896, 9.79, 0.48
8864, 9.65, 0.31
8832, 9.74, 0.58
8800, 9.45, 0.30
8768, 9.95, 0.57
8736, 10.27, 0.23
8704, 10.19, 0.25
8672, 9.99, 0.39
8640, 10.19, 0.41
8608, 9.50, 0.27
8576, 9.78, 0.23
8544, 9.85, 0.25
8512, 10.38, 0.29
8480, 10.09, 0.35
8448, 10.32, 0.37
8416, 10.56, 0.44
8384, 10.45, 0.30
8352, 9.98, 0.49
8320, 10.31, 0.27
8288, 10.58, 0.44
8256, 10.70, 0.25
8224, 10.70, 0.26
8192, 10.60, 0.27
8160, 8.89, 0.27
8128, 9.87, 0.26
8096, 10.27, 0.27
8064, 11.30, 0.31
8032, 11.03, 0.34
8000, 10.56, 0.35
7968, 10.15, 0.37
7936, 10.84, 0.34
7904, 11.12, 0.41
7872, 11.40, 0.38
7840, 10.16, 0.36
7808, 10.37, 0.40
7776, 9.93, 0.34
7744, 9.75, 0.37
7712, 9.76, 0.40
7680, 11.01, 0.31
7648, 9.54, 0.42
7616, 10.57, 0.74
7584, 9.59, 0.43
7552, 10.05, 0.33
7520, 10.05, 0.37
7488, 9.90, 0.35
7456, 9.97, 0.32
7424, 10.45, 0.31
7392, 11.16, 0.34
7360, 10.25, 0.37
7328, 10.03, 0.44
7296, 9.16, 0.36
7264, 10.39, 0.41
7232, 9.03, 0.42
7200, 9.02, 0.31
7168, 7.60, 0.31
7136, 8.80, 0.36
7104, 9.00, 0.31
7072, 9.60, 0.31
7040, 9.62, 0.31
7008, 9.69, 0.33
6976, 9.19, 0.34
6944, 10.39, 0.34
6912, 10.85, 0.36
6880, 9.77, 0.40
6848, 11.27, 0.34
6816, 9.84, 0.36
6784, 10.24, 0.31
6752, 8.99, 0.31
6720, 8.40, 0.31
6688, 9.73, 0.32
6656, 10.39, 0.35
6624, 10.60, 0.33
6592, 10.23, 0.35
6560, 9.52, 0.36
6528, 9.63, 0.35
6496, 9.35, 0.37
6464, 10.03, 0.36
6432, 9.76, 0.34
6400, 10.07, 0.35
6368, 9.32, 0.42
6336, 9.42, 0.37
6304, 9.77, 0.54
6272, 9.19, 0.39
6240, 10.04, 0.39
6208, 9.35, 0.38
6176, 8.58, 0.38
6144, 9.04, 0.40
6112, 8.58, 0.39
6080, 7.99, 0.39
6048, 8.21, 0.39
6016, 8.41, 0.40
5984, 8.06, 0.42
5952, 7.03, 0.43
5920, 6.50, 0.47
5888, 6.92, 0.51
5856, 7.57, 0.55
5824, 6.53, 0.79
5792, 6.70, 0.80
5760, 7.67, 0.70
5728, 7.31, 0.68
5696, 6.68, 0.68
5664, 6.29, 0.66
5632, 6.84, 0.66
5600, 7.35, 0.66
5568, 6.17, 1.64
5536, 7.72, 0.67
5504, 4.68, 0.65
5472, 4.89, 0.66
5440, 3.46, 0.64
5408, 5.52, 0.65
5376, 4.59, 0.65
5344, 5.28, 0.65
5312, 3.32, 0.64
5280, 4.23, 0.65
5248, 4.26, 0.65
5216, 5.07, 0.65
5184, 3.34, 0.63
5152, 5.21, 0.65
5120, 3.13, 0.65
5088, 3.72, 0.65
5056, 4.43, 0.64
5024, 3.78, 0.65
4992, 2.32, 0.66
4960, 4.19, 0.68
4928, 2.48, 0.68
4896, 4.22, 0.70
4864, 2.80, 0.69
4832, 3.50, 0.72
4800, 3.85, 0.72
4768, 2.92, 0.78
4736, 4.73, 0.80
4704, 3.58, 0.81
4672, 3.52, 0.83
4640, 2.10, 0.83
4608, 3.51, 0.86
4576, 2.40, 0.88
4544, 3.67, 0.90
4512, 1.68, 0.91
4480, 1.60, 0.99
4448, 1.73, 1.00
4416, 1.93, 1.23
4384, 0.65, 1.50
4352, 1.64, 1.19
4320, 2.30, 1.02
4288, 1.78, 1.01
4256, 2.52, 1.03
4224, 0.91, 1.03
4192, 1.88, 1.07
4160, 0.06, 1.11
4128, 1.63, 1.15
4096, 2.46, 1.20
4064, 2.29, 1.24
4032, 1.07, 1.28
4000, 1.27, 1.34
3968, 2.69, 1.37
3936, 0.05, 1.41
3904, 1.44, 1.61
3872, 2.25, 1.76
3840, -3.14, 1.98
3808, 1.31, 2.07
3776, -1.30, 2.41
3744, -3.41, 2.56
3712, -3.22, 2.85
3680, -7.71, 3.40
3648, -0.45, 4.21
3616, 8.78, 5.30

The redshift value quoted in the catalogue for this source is 0.38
